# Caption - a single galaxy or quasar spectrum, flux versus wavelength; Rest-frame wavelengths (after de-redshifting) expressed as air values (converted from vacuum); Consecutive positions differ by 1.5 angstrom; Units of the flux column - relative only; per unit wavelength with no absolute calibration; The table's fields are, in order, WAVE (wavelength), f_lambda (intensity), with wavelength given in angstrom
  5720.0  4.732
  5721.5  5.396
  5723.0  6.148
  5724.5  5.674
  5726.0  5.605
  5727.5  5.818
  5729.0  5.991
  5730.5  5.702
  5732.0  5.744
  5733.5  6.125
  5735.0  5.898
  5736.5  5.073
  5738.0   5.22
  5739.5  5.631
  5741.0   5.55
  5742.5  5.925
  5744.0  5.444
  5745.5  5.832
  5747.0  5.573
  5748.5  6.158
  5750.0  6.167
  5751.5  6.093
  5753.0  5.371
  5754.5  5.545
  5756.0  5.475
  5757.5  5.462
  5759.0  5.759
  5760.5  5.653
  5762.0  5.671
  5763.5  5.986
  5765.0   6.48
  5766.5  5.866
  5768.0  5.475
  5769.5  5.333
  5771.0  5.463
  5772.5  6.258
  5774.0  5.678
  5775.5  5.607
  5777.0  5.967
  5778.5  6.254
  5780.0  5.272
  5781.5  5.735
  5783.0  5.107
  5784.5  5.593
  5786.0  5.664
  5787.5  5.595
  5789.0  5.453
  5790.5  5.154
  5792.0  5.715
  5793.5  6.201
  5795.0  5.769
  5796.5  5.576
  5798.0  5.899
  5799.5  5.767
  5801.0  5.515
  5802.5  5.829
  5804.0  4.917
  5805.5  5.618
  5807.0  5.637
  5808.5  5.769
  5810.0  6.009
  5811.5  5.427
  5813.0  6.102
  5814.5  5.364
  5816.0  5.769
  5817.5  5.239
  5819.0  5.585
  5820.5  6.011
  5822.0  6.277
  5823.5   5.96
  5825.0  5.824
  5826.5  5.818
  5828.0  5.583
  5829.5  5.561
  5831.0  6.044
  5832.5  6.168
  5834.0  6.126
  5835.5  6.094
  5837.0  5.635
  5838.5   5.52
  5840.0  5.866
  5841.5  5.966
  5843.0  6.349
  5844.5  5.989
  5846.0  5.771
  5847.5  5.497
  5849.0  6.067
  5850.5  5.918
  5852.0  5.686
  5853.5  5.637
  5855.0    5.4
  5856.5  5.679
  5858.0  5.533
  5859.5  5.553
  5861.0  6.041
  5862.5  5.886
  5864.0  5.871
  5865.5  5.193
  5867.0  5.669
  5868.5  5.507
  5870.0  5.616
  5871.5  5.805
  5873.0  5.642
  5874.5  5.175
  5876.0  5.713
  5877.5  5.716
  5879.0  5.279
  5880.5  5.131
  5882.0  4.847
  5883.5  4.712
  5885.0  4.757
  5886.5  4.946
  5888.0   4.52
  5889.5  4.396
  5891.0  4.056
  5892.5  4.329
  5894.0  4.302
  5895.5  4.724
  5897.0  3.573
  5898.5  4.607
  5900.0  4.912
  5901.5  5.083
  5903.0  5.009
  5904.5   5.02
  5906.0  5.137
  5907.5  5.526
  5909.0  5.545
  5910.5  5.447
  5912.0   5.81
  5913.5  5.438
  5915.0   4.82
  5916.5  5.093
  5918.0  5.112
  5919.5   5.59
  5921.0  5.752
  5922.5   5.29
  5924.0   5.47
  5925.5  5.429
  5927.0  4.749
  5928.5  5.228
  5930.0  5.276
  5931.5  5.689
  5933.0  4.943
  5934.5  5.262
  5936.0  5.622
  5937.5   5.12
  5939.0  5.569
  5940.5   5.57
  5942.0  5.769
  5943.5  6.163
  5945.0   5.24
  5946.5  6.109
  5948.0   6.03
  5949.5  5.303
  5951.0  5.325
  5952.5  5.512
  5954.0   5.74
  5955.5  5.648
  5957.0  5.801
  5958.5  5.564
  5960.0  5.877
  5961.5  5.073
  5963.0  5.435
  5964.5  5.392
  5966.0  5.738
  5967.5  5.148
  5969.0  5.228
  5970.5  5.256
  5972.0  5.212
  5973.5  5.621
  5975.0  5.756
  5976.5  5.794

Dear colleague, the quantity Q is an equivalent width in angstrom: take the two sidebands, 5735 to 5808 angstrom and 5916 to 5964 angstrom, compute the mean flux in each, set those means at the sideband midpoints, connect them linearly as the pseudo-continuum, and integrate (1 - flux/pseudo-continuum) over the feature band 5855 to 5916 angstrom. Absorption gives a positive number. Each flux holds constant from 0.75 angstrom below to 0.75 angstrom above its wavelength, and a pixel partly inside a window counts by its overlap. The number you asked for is 4.2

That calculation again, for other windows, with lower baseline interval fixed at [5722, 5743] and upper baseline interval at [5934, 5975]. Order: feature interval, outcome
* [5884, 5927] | 4.6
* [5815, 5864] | -1.6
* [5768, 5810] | 0.2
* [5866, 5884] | 0.6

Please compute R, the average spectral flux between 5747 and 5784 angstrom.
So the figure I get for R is 5.74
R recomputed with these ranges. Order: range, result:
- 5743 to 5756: 5.76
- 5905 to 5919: 5.32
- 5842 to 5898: 5.31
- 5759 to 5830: 5.7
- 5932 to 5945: 5.49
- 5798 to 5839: 5.75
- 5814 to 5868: 5.78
